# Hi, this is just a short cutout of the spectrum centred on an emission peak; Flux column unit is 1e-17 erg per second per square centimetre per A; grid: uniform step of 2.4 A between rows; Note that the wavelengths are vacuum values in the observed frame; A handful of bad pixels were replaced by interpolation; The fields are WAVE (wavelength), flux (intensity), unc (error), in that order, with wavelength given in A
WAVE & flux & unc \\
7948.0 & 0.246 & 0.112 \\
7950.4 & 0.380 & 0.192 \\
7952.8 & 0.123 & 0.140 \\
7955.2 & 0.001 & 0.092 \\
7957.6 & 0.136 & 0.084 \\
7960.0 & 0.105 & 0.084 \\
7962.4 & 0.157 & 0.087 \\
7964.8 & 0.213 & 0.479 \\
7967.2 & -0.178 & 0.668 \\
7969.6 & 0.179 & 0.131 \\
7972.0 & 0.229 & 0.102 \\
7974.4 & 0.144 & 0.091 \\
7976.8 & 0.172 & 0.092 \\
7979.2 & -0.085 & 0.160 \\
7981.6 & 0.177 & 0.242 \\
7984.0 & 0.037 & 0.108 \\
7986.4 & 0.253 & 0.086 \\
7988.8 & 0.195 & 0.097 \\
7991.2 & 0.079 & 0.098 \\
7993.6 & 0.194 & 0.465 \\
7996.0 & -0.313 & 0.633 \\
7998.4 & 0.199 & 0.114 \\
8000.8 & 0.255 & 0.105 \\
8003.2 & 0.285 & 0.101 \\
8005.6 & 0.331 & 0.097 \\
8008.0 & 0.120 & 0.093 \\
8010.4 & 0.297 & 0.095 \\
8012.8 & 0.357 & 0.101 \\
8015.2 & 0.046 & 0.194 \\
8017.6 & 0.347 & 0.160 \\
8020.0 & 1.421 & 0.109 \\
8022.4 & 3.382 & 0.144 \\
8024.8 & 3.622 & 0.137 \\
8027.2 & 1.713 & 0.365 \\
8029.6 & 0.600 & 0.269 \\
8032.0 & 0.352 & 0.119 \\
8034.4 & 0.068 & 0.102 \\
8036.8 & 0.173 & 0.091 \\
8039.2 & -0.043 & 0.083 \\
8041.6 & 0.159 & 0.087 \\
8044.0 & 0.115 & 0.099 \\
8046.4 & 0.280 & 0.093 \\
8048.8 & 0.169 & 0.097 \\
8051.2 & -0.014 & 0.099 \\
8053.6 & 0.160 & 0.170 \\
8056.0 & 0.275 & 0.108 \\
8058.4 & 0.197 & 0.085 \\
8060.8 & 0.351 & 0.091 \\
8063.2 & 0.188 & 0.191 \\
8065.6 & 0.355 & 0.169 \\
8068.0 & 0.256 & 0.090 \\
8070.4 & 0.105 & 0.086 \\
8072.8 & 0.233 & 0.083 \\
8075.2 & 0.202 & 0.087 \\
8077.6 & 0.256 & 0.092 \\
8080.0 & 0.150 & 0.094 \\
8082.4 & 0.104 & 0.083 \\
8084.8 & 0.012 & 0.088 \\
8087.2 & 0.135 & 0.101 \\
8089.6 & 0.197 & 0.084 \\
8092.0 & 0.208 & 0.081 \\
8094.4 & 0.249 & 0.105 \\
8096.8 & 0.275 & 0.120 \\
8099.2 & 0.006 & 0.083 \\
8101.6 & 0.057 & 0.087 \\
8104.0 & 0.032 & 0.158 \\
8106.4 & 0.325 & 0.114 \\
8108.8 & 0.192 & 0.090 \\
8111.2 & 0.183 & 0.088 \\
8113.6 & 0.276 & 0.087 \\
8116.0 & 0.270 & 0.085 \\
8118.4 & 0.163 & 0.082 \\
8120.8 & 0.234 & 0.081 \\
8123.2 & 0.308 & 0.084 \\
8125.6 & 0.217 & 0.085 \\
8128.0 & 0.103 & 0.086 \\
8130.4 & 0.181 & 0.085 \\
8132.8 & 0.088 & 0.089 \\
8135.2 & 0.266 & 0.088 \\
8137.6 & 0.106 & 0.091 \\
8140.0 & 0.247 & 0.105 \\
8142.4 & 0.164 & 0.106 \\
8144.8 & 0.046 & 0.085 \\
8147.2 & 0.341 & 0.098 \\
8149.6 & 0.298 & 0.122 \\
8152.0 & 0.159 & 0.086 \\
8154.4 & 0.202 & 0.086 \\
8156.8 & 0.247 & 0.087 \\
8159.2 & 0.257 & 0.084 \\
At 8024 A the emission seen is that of H-beta 4861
